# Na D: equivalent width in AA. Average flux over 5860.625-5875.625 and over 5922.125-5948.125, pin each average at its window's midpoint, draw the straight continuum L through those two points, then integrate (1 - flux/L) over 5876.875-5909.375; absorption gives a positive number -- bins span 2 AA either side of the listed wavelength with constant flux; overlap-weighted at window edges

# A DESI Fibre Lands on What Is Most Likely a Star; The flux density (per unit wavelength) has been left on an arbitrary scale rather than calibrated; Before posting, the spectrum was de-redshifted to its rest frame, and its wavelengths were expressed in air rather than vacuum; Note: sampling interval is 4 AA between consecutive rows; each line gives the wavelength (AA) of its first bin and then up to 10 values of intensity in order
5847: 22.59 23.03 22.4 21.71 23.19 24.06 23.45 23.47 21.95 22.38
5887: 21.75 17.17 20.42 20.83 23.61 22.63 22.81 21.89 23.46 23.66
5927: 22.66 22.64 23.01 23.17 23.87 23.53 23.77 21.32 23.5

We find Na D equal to 2.8 AA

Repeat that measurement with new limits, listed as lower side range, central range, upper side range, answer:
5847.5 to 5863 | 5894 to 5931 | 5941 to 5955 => 0.9 AA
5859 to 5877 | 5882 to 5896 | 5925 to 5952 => 1.8 AA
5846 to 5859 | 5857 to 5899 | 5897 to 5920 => 1.1 AA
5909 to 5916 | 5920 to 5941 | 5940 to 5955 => -0.1 AA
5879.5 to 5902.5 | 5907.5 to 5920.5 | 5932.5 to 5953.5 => -0.4 AA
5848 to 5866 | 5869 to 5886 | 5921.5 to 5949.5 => 0.0 AA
